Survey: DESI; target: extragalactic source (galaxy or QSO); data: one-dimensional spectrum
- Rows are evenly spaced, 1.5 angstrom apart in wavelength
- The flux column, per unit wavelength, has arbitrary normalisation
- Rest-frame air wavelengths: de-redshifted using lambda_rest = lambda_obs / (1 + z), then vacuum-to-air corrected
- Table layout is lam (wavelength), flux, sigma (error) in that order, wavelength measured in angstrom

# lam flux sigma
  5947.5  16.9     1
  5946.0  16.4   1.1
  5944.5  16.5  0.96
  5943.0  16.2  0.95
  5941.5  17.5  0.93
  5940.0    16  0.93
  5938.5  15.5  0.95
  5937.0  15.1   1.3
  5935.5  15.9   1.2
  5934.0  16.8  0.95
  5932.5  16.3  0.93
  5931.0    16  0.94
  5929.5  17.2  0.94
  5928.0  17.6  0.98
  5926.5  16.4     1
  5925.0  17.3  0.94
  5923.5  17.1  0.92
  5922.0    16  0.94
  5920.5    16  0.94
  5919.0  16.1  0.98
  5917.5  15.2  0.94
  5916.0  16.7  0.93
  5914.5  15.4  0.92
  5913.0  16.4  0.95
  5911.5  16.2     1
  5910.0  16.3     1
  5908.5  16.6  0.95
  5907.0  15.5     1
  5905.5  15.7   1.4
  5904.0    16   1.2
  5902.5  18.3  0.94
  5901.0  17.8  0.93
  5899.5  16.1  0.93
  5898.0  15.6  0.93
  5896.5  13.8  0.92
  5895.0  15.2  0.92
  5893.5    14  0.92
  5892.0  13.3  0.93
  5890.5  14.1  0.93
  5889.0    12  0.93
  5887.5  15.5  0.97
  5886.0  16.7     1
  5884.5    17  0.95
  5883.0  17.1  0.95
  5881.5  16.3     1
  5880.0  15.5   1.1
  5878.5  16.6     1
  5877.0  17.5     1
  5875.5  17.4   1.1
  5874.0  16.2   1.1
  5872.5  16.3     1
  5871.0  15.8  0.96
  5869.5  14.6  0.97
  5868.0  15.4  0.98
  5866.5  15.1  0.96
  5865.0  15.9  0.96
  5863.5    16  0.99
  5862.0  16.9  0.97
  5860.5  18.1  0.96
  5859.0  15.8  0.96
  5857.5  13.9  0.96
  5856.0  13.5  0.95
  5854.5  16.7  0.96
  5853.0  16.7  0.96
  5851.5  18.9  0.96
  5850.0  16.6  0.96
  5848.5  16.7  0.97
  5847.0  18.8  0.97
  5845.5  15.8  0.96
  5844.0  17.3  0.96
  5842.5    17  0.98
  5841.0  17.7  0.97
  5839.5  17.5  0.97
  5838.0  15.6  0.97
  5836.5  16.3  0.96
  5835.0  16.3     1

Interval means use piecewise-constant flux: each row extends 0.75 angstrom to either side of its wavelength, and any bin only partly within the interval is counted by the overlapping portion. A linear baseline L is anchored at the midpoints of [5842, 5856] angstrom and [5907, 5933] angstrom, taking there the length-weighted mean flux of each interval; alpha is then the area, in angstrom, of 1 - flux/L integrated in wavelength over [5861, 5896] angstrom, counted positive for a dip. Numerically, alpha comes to 2.2 angstrom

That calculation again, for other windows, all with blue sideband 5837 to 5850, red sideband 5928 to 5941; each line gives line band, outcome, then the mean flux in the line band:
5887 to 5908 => 1.7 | 15.2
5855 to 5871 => 1.2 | 15.6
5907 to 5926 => 0.1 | 16.2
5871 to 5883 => 0.1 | 16.5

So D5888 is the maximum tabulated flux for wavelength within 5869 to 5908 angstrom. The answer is 18.3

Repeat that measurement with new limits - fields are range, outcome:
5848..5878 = 18.9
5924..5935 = 17.6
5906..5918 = 16.7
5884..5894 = 17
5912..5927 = 17.3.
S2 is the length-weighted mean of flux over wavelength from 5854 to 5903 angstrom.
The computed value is 15.7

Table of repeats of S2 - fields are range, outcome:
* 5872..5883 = 16.6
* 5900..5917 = 16.4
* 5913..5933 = 16.4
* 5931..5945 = 16.2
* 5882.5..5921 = 15.7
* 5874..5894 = 15.7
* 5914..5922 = 15.9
